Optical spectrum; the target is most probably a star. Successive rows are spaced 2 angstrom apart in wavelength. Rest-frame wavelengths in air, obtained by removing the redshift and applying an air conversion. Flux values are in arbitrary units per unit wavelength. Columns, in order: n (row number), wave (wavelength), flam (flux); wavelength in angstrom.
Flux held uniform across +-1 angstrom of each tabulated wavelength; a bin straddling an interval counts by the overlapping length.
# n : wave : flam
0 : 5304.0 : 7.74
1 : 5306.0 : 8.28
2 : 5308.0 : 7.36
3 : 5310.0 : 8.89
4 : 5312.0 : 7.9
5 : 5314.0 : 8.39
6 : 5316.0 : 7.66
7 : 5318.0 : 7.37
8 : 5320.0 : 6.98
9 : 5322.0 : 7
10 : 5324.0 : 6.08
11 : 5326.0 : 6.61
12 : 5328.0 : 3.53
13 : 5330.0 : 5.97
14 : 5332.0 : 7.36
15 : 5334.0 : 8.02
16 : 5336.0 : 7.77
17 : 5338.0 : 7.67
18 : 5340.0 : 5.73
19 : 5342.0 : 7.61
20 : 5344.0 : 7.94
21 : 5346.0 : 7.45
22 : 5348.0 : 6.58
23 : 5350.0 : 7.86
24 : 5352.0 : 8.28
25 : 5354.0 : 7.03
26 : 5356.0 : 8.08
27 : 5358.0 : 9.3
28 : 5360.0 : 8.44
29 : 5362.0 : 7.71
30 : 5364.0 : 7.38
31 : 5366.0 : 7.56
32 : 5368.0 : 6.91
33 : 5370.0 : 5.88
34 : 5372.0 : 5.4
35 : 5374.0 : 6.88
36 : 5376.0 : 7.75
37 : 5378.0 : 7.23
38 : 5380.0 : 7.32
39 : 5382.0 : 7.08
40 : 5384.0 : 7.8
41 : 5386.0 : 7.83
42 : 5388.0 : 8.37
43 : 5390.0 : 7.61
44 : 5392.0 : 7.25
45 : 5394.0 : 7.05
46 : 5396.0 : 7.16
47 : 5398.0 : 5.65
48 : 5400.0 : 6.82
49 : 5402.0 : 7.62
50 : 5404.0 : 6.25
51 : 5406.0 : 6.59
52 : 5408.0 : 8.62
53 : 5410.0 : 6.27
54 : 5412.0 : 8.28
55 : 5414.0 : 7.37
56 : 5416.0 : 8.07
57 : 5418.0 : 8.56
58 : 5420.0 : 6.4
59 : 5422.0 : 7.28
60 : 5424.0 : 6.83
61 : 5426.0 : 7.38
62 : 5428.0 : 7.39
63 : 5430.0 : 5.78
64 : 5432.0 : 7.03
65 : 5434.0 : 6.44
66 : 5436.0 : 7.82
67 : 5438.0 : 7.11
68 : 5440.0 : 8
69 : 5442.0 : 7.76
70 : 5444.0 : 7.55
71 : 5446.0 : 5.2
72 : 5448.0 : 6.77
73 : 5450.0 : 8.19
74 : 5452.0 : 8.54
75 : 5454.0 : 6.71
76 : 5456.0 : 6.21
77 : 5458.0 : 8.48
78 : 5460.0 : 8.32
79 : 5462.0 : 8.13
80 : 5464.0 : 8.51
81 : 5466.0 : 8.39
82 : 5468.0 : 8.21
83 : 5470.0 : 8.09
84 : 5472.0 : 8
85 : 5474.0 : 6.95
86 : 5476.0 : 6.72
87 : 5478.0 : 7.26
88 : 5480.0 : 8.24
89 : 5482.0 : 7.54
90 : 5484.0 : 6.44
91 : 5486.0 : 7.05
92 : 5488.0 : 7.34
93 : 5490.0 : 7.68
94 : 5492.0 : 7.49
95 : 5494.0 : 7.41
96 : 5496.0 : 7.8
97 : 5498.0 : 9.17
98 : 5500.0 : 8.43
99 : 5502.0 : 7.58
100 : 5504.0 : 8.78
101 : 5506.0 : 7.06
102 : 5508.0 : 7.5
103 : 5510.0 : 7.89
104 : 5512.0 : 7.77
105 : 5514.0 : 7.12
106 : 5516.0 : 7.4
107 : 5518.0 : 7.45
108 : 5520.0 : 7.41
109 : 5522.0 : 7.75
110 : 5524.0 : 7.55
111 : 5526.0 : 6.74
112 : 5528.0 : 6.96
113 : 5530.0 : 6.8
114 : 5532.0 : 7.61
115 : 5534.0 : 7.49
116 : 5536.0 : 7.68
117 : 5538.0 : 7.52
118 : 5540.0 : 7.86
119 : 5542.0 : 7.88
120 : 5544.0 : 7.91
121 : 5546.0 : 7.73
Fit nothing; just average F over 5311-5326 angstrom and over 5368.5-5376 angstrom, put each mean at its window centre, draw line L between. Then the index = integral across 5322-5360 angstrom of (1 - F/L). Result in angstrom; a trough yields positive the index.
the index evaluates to -1.79 angstrom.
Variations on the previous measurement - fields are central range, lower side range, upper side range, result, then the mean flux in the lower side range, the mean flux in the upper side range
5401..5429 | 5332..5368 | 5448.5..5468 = 1.7 angstrom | 7.64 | 7.93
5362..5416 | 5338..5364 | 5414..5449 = 1.7 angstrom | 7.66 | 7.15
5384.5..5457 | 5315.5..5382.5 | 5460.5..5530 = 1.7 angstrom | 7.16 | 7.63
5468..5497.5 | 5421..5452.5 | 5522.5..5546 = -0.7 angstrom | 7.17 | 7.47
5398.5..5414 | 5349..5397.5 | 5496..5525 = 0.7 angstrom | 7.45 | 7.78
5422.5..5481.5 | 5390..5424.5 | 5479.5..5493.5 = -1.2 angstrom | 7.2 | 7.37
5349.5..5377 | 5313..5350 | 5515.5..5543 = -1.5 angstrom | 7.01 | 7.44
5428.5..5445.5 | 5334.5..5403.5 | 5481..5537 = 0.7 angstrom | 7.35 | 7.53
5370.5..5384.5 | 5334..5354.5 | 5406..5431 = 0.7 angstrom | 7.43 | 7.32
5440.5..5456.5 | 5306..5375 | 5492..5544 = 0.7 angstrom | 7.27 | 7.63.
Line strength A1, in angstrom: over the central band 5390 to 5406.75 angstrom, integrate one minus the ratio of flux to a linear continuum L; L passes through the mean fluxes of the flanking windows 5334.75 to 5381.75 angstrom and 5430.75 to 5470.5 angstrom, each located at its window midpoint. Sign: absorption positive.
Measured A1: 1.4 angstrom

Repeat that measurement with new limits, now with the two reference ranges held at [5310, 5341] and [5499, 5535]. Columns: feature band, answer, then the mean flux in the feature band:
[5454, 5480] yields -1.3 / 7.75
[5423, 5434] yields 0.7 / 6.84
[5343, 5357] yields -1.1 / 7.6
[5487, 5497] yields -0.1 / 7.54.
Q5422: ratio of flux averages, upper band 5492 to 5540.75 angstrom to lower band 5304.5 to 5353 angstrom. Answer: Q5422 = 1.05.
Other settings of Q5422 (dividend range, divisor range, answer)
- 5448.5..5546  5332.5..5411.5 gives 1.04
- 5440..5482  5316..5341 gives 1.13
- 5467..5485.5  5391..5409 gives 1.07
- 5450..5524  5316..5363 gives 1.06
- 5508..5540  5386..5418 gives 1.01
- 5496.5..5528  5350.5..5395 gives 1.03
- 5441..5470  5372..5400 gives 1.06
